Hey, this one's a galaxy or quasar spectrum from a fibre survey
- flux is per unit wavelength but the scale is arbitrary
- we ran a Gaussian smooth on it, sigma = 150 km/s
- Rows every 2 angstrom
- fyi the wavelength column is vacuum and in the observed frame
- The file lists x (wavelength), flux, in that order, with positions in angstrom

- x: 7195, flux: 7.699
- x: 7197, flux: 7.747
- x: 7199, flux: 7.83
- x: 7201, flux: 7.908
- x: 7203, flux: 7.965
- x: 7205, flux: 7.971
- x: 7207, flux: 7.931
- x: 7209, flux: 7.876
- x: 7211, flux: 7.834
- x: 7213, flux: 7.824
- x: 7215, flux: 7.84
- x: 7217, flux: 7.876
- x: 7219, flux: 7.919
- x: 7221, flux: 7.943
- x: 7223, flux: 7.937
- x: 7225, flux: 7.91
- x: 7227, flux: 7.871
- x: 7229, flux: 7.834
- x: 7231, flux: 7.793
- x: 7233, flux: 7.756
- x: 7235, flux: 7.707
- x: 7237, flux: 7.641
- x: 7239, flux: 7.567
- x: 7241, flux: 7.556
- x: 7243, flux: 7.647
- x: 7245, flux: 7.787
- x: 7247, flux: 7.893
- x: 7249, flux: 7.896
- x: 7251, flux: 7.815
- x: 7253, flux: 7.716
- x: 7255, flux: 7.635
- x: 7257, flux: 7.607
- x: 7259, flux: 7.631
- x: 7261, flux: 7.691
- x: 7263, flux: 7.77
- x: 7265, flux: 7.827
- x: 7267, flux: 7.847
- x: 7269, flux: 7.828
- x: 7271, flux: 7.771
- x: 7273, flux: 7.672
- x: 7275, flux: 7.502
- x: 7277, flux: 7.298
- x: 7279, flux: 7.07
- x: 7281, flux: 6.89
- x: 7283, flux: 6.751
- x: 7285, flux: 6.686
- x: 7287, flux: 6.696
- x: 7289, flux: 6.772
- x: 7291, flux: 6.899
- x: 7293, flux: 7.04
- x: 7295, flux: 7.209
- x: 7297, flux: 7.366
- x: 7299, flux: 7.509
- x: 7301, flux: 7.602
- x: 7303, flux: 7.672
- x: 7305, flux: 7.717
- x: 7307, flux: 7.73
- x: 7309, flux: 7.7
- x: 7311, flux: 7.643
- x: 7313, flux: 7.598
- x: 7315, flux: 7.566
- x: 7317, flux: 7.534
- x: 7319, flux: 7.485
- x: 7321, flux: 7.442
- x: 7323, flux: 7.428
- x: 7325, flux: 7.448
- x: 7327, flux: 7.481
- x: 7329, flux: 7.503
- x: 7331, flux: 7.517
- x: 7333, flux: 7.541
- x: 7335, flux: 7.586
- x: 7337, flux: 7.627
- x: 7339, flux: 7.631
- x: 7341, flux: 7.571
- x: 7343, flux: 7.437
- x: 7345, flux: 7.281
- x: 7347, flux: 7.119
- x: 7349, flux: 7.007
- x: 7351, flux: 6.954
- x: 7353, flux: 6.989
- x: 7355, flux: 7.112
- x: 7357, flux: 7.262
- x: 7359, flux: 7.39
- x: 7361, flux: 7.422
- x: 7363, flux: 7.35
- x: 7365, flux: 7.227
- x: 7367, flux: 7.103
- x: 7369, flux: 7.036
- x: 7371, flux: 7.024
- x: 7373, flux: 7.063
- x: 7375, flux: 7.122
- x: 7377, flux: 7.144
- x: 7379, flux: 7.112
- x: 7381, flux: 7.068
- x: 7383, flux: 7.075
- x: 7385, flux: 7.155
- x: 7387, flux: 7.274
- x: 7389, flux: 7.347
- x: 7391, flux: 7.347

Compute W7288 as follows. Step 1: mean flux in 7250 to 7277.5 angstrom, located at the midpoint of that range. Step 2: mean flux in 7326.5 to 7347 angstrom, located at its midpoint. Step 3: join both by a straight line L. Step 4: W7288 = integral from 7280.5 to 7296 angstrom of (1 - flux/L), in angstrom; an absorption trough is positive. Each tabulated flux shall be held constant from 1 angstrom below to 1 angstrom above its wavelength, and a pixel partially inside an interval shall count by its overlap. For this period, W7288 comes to 1.5 angstrom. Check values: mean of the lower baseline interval 7.69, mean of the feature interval 6.87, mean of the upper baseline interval 7.5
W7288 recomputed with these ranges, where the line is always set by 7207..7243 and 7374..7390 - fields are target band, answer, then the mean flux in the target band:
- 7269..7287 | 0.9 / 7.21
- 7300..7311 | -0.3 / 7.68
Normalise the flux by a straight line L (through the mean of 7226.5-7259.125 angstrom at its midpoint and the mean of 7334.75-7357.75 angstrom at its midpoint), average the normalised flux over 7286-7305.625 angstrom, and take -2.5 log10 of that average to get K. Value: 0.04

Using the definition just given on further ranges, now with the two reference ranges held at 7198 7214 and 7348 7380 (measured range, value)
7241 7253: -0.01 mag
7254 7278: -0.01 mag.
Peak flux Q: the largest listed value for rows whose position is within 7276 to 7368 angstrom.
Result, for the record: 7.73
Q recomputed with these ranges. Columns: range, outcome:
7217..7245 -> 7.943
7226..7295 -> 7.896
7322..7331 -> 7.517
